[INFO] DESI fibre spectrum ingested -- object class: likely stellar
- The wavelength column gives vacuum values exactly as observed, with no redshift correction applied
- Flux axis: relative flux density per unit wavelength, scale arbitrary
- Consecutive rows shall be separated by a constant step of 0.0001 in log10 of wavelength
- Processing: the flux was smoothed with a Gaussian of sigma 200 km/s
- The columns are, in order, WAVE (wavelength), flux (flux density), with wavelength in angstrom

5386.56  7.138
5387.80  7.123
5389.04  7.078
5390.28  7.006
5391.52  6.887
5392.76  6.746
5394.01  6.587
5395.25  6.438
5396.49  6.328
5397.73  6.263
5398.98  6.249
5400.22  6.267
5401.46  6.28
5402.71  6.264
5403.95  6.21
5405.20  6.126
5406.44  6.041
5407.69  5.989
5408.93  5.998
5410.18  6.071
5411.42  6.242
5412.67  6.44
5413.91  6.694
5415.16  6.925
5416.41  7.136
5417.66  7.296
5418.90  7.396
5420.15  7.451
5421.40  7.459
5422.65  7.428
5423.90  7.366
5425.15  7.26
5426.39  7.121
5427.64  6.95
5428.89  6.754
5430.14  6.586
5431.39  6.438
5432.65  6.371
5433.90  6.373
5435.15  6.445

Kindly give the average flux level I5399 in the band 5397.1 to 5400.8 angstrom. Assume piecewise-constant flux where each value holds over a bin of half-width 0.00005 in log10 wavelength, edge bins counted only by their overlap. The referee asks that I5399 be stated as 6.26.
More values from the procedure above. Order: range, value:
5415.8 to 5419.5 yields 7.29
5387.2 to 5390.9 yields 7.07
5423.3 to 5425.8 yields 7.33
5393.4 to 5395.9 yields 6.52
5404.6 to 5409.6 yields 6.04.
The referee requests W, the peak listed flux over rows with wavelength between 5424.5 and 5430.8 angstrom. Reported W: 7.26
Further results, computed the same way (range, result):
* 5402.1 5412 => 6.264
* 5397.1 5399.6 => 6.263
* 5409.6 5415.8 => 6.925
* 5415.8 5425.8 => 7.459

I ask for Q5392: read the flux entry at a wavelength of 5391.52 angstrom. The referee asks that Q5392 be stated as 6.887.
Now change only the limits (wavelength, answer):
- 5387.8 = 7.123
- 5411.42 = 6.242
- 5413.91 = 6.694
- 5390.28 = 7.006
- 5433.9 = 6.373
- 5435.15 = 6.445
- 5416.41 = 7.136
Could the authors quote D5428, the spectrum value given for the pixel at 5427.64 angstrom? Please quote 6.95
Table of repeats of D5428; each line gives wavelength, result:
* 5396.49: 6.328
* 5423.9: 7.366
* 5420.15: 7.451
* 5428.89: 6.754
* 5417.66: 7.296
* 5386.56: 7.138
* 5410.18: 6.071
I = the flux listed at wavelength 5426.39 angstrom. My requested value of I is 7.121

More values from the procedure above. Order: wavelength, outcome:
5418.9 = 7.396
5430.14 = 6.586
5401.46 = 6.28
